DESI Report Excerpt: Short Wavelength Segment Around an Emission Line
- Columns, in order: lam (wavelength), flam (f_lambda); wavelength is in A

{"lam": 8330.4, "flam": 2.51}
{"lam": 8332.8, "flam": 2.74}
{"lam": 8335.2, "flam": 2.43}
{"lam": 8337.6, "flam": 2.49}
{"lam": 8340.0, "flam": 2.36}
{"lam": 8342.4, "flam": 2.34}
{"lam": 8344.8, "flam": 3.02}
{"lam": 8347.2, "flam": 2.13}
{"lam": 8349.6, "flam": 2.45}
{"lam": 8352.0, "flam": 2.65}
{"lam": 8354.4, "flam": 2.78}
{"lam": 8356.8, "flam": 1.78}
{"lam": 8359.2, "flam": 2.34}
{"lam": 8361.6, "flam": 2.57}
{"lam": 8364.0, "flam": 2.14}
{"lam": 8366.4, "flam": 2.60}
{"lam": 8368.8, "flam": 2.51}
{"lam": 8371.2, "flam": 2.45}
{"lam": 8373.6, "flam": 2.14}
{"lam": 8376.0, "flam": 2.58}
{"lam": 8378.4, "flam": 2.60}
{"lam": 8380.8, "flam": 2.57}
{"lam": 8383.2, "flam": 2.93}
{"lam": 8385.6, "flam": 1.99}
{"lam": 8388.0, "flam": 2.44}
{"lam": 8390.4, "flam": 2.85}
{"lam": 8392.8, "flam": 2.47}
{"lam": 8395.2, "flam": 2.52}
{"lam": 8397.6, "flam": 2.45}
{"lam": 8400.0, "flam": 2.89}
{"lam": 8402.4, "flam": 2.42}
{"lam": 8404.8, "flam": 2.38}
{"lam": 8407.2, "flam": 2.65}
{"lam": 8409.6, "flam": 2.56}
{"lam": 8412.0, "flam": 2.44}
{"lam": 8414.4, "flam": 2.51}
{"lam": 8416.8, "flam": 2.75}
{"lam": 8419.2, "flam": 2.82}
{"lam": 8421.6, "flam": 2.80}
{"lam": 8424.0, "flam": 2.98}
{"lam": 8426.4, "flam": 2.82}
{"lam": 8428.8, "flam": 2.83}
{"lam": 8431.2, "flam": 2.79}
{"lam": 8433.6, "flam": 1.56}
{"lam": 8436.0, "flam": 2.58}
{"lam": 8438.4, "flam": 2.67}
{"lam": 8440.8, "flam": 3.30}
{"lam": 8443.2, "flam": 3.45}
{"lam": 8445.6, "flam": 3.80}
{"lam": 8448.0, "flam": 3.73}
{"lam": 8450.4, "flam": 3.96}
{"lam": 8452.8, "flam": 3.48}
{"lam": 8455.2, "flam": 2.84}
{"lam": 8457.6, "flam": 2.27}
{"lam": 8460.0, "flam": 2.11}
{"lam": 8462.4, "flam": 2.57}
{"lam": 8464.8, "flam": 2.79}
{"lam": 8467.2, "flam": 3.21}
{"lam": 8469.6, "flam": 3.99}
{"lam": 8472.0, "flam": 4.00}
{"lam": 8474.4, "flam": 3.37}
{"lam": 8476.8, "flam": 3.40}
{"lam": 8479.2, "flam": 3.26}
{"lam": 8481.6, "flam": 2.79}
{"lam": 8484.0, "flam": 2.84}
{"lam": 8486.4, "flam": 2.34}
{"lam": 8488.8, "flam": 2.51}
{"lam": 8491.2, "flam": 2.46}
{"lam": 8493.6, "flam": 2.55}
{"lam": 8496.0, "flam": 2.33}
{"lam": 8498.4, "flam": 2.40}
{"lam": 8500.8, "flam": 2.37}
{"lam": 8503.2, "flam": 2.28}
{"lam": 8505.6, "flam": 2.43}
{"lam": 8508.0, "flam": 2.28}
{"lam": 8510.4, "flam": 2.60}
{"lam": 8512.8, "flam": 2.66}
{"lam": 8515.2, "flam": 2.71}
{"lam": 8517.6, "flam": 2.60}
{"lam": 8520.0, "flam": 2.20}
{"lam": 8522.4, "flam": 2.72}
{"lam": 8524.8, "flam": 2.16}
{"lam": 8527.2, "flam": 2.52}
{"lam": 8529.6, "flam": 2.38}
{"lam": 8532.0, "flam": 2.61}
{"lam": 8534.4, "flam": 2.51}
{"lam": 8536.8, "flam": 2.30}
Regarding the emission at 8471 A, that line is [N II] 6583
